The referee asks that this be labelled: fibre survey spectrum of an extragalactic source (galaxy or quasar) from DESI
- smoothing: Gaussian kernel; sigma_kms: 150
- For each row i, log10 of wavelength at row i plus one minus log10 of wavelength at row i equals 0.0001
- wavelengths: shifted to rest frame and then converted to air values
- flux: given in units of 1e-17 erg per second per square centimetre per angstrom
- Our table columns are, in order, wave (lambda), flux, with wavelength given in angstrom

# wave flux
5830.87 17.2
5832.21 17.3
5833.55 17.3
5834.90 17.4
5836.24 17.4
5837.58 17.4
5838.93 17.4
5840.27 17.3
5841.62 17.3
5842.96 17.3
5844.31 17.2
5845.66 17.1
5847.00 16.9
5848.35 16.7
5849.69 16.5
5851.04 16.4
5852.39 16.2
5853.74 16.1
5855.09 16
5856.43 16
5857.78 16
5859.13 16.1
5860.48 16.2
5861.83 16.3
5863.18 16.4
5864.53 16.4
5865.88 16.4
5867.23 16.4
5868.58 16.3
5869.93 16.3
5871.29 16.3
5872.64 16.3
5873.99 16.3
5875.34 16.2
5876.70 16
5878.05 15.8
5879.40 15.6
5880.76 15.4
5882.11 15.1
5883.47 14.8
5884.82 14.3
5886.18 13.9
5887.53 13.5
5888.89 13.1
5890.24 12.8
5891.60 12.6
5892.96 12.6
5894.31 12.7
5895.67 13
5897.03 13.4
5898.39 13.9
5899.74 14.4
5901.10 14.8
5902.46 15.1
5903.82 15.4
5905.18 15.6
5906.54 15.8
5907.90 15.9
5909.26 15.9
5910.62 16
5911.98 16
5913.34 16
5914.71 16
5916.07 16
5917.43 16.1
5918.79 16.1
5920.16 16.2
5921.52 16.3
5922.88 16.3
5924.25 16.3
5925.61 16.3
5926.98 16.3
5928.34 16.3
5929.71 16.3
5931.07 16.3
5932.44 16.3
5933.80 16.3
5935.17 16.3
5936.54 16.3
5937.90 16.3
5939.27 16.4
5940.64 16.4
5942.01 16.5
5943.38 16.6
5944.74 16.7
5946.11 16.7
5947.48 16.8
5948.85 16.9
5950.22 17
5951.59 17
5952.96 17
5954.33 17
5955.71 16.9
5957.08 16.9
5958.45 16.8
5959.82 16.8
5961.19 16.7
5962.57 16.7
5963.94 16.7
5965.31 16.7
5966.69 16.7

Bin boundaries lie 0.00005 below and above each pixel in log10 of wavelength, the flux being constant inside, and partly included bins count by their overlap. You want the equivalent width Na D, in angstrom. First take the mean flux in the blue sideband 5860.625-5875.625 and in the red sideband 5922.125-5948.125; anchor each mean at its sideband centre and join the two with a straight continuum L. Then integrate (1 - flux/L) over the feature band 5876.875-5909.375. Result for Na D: 3.9 angstrom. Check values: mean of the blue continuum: 16.3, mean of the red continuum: 16.4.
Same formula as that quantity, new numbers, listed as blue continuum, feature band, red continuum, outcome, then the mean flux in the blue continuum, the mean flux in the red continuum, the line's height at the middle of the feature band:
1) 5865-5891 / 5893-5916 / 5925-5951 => 1.3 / 15.3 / 16.5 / 15.8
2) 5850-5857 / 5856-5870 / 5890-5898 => -0.8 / 16.2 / 12.9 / 15.4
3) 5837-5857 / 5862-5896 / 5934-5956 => 3.5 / 16.8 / 16.7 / 16.7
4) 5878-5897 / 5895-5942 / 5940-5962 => -1.5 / 13.9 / 16.8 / 15.3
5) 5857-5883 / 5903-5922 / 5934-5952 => 0.5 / 16.1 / 16.6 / 16.4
